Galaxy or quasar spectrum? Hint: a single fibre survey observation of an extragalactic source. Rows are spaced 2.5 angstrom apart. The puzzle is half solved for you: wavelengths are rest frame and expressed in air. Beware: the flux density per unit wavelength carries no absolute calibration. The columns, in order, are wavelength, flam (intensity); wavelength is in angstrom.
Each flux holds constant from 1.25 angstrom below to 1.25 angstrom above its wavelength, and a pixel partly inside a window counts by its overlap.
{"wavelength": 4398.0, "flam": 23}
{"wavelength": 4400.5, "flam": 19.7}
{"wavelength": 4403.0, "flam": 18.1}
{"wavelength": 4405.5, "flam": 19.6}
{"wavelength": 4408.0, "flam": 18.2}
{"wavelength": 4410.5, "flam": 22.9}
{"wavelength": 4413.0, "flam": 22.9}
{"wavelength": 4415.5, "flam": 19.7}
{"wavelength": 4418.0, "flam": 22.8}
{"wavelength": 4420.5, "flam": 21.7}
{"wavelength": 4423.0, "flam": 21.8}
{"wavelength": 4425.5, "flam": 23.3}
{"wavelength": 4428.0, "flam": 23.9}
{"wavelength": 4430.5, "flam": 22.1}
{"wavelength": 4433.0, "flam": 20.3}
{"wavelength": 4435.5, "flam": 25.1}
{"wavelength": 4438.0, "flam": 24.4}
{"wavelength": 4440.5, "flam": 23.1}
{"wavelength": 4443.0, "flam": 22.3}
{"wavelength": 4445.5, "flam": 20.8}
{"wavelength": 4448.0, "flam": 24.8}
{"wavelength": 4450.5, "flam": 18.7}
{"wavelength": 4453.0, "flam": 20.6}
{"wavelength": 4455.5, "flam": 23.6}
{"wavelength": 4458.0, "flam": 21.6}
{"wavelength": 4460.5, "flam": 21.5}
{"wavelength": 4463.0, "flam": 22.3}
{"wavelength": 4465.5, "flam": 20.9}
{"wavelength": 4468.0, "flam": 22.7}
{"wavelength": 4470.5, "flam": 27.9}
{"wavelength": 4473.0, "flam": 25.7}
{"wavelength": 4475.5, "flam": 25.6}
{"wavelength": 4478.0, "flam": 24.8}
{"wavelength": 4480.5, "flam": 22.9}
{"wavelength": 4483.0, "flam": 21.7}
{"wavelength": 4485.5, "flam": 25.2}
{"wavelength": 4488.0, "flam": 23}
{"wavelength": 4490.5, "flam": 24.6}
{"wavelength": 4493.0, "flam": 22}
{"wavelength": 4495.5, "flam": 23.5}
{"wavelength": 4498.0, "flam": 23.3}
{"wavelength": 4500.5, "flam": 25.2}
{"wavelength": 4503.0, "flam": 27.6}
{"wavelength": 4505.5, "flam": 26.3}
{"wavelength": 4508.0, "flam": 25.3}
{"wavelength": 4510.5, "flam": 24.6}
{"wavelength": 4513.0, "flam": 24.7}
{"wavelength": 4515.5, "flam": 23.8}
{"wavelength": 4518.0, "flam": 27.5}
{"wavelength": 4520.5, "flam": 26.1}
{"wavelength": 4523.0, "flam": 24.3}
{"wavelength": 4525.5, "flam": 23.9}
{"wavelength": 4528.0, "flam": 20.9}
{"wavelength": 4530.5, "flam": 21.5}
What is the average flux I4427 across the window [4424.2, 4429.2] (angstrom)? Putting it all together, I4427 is 23.6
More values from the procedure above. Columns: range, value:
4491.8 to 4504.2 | 24.3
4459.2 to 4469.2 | 21.8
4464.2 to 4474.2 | 24.3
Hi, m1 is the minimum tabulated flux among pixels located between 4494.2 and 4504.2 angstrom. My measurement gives 23.3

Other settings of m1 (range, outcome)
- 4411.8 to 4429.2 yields 19.7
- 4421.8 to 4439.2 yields 20.3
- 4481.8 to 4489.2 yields 21.7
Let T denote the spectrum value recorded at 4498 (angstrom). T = 23.3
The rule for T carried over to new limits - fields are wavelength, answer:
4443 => 22.3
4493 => 22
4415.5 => 19.7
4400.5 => 19.7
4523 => 24.3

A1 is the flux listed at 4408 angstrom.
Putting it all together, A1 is 18.2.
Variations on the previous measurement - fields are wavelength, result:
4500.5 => 25.2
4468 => 22.7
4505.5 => 26.3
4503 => 27.6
